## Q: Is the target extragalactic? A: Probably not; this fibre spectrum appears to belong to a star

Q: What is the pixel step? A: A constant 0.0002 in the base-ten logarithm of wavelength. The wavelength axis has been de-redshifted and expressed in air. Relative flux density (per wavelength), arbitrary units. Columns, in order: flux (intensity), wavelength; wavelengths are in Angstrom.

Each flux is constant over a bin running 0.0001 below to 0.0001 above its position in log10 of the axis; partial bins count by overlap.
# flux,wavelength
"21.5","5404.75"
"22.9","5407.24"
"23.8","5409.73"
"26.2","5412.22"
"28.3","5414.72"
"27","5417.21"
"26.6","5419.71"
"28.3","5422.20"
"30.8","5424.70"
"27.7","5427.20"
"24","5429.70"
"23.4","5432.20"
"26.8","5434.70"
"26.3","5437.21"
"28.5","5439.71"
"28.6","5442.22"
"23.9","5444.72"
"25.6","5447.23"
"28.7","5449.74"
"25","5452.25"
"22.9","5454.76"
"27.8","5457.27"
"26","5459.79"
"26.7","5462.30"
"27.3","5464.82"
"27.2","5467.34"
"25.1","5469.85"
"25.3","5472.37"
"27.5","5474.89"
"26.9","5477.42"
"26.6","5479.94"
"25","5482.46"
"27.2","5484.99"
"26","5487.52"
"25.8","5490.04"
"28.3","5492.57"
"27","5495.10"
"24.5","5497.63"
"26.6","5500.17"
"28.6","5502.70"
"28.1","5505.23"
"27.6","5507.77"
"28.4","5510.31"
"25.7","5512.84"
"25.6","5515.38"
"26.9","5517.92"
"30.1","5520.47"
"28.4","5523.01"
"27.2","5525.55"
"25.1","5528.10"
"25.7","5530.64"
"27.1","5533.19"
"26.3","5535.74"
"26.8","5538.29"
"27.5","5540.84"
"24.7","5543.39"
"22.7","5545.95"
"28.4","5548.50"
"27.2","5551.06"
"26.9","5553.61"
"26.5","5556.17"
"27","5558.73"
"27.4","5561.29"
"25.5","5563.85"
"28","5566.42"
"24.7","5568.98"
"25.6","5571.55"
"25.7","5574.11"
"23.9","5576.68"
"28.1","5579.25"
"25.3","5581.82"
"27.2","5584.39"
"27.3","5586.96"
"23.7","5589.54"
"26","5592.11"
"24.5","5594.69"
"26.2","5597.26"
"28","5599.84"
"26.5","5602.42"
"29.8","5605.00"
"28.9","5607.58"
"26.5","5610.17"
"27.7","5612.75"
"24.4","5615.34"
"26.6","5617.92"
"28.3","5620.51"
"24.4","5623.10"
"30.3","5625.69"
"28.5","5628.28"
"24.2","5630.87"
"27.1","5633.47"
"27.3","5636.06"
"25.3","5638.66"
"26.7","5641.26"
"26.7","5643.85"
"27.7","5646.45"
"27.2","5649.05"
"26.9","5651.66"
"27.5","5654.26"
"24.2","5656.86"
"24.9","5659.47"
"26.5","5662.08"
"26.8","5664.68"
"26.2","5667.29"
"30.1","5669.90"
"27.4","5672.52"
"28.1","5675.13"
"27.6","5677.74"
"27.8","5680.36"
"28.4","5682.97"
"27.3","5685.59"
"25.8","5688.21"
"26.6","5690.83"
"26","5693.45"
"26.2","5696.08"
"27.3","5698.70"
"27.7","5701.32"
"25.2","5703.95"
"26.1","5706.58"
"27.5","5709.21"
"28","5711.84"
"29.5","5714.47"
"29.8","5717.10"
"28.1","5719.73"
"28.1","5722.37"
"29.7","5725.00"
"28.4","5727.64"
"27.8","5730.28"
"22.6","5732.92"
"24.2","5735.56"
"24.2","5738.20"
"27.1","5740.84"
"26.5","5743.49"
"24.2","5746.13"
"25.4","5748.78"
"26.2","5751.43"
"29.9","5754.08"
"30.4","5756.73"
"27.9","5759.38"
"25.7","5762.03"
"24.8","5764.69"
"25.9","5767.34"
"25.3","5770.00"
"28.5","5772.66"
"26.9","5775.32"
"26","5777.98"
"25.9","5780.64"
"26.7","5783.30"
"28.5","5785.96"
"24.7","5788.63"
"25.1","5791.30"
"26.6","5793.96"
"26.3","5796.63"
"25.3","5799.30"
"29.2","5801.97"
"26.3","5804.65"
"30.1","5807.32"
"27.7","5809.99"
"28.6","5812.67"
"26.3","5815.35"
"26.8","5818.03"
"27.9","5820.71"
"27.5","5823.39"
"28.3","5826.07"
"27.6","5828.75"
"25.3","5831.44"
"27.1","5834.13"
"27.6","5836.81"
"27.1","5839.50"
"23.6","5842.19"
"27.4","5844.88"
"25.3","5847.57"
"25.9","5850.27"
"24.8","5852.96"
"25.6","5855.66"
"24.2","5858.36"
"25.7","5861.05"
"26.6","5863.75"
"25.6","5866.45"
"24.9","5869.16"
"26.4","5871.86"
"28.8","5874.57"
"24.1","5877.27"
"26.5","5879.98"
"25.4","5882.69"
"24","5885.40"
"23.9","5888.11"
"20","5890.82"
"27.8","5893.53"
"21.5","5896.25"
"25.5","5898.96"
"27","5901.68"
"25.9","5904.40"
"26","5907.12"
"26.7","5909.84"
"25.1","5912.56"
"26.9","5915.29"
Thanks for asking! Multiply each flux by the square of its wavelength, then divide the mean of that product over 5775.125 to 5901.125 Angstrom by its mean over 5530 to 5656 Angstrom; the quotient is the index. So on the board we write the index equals 1.1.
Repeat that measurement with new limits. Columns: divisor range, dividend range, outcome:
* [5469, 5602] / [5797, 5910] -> 1.10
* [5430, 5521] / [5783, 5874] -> 1.13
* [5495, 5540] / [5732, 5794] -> 1.06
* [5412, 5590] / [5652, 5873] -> 1.10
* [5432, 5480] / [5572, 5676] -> 1.08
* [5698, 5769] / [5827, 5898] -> 0.99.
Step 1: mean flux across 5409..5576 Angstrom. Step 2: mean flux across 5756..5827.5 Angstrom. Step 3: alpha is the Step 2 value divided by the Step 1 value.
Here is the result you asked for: 1.0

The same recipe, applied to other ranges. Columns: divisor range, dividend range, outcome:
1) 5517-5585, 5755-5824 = 1.02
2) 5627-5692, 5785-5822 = 1.01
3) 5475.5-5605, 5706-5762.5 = 1.02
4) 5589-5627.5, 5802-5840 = 1.02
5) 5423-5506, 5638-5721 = 1.02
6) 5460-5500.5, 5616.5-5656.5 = 1.02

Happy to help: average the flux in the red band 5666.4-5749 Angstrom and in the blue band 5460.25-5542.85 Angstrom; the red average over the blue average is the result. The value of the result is 1.0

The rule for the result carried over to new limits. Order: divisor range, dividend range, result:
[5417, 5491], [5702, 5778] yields 1.02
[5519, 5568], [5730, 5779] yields 0.98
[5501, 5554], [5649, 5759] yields 1.00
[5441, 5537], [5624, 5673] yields 1.01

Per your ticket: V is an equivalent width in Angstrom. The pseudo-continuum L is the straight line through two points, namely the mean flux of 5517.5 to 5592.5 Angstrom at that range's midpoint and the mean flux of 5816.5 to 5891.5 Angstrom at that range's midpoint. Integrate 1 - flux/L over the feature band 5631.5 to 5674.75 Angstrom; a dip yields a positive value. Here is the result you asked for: -0.8 Angstrom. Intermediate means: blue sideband 26.4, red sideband 25.9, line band 26.8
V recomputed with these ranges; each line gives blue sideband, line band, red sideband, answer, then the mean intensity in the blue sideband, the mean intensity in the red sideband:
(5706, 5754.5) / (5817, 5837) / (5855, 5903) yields -1.1 Angstrom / 27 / 25.2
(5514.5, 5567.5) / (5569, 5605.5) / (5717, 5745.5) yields 0.8 Angstrom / 26.7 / 26.8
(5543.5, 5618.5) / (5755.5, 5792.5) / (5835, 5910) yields -1.1 Angstrom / 26.4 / 25.5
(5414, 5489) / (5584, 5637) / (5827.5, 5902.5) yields -1.3 Angstrom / 26.6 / 25.5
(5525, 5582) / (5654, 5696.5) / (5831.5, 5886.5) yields -1.4 Angstrom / 26.2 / 25.8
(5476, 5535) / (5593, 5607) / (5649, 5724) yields 0.0 Angstrom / 26.9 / 27.2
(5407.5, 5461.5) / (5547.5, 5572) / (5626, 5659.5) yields -0.2 Angstrom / 26.4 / 26.6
